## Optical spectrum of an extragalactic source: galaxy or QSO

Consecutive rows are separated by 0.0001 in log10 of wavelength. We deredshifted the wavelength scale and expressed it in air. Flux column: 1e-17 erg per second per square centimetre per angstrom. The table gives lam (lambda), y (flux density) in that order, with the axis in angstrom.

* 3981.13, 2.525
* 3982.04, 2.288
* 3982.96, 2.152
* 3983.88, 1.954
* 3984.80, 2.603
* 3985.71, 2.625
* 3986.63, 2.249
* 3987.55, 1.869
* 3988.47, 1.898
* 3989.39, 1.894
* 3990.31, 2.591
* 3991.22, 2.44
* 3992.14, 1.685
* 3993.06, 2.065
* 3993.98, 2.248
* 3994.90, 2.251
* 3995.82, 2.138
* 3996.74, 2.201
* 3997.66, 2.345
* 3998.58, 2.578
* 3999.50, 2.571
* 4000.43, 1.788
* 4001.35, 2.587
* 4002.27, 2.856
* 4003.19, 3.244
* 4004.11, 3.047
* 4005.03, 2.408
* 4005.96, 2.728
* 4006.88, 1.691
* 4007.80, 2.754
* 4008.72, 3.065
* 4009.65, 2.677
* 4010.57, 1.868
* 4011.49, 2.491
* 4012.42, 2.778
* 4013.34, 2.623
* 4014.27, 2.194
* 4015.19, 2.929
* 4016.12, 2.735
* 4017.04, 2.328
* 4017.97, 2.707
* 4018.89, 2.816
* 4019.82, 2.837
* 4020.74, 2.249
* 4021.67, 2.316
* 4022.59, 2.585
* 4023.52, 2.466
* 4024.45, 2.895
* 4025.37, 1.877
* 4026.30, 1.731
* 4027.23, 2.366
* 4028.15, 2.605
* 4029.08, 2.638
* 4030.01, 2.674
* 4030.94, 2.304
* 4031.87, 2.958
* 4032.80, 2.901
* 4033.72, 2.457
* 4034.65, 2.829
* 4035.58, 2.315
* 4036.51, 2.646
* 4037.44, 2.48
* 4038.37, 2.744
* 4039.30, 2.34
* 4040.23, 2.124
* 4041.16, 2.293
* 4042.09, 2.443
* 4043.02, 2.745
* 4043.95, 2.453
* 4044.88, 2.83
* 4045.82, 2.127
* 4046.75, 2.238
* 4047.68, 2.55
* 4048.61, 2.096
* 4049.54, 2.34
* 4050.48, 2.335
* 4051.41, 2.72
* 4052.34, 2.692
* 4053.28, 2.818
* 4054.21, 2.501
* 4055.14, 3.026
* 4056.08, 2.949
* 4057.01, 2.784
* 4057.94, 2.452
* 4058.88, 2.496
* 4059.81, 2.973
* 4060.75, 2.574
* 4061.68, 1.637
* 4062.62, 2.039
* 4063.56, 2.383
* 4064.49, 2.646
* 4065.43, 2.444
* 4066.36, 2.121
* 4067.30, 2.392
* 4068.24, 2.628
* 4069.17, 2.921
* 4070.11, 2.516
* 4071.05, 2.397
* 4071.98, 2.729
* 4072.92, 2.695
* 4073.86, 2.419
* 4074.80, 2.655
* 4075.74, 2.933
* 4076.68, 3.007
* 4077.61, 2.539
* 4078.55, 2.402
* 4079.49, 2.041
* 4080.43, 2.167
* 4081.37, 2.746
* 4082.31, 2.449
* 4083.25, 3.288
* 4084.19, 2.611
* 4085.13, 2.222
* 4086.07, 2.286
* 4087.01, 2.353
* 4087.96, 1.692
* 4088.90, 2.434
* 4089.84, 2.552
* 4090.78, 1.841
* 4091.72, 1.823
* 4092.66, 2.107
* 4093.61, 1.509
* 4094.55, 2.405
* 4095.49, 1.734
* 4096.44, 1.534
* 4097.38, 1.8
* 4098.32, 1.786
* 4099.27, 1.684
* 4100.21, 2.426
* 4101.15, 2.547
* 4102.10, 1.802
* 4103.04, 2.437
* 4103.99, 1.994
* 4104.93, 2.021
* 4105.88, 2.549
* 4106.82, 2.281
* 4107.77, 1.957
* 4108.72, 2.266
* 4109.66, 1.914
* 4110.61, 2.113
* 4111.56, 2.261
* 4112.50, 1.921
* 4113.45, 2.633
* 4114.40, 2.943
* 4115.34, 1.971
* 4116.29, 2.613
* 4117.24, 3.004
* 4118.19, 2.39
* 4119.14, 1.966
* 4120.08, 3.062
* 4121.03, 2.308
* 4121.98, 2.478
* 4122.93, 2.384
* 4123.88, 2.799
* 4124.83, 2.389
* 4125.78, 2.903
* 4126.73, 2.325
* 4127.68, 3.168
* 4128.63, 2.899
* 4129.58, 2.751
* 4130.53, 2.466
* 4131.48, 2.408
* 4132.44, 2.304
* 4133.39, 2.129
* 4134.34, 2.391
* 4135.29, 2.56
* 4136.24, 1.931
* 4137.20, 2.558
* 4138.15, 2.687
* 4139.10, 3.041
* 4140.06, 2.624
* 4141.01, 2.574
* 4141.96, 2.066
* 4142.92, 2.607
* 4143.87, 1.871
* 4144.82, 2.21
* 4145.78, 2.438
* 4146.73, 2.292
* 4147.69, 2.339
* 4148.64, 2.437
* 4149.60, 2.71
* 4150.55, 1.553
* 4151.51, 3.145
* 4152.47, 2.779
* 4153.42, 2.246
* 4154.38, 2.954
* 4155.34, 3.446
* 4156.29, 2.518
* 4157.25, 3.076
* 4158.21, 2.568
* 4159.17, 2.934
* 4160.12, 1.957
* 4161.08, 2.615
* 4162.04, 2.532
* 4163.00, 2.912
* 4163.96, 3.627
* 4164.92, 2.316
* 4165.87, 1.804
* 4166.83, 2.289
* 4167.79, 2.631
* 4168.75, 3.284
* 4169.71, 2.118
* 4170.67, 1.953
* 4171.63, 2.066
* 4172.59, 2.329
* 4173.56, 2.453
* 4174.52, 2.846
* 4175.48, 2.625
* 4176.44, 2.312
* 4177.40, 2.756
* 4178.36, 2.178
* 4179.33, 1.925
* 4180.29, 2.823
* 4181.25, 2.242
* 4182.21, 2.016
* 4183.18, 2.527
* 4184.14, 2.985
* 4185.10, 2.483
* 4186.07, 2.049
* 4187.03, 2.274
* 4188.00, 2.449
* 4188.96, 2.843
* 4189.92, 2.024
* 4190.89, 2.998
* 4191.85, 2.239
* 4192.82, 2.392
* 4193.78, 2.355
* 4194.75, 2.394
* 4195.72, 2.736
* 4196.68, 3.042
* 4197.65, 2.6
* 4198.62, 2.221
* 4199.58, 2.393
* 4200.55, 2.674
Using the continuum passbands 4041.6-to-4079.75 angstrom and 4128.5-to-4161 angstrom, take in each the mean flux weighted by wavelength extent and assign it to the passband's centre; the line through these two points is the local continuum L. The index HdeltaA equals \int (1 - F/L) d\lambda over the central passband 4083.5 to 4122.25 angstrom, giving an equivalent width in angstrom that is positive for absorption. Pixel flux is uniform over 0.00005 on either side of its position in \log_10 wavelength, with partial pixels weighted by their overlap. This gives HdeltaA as 4.85 angstrom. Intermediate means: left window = 2.53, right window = 2.51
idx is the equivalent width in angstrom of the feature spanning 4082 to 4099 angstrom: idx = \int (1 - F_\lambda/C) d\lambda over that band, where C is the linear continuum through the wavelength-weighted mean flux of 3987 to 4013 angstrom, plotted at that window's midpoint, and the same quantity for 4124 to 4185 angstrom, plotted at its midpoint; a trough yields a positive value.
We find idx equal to 2.31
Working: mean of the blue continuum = 2.39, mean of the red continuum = 2.52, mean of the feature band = 2.13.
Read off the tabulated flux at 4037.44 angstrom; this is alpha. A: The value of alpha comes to 2.48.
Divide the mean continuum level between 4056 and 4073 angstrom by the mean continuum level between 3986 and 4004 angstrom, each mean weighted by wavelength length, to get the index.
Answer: 1.08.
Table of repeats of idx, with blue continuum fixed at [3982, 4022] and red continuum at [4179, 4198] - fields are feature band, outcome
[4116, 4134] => -0.8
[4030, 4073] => -1.6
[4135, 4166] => -1.1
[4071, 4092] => -0.1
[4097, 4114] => 2.2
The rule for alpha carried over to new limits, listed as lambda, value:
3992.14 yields 1.685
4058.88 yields 2.496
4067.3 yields 2.392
